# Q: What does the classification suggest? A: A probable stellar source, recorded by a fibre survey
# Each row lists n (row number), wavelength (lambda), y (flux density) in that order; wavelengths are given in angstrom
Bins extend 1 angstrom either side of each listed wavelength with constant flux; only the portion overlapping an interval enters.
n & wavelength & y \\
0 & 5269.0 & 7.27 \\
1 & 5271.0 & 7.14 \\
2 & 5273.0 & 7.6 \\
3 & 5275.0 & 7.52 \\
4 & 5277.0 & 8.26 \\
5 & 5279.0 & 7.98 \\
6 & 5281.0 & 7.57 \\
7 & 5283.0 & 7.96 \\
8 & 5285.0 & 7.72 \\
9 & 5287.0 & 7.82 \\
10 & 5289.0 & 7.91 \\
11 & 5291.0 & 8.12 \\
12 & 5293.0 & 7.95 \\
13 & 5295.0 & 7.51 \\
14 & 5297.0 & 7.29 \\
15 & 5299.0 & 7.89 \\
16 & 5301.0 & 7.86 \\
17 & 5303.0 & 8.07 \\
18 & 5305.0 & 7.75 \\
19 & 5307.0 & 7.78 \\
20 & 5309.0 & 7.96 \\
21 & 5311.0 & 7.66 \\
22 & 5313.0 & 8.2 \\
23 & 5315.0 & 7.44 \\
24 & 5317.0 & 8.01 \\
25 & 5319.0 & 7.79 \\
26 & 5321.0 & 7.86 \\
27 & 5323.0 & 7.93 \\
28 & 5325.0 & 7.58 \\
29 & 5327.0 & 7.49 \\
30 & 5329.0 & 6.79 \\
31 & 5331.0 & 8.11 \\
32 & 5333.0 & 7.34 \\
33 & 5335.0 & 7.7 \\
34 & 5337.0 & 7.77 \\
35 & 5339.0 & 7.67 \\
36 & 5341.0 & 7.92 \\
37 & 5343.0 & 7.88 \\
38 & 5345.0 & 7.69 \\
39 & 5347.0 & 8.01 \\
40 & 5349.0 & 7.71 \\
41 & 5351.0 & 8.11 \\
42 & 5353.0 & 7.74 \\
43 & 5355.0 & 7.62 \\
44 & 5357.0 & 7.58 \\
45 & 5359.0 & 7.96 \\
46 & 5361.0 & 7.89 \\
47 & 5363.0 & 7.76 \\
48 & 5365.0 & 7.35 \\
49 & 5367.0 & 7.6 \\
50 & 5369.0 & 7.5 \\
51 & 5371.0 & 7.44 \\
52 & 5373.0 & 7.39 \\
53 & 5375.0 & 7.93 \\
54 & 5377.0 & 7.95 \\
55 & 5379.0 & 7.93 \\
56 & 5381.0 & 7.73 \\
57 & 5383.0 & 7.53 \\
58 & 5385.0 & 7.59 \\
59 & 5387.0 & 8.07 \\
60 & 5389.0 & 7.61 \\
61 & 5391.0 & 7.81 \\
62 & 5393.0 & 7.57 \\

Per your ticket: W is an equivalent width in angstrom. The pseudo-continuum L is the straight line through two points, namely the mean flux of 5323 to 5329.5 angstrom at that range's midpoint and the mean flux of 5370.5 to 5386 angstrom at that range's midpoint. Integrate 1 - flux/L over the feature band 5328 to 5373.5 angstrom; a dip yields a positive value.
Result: -0.8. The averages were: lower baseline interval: 7.42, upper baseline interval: 7.69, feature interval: 7.68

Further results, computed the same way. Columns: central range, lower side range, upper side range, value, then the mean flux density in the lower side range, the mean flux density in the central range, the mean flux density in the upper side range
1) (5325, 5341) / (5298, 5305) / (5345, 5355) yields 0.6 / 7.91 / 7.58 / 7.85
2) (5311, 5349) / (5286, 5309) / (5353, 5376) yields 0.0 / 7.82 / 7.73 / 7.64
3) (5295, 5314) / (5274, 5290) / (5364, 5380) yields -0.1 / 7.84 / 7.81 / 7.64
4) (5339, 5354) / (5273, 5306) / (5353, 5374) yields -0.4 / 7.82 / 7.85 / 7.62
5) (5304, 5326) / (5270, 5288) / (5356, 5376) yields -0.3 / 7.73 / 7.81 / 7.64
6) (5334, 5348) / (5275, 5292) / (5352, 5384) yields -0.1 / 7.89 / 7.81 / 7.68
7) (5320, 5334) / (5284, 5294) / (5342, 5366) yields 0.4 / 7.9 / 7.59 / 7.78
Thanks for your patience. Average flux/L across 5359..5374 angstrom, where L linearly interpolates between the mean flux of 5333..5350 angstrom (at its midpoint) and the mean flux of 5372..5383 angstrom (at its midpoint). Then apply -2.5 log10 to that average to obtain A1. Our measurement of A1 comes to 0.025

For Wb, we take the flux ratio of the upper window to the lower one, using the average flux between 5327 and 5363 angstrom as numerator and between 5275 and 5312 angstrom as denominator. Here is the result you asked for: 0.99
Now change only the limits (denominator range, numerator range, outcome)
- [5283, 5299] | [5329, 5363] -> 1.00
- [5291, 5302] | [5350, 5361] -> 1.01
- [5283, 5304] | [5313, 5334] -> 0.98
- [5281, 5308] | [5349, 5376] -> 0.98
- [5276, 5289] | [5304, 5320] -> 0.99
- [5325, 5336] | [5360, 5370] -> 1.02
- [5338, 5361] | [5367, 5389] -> 0.99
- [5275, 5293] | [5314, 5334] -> 0.97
